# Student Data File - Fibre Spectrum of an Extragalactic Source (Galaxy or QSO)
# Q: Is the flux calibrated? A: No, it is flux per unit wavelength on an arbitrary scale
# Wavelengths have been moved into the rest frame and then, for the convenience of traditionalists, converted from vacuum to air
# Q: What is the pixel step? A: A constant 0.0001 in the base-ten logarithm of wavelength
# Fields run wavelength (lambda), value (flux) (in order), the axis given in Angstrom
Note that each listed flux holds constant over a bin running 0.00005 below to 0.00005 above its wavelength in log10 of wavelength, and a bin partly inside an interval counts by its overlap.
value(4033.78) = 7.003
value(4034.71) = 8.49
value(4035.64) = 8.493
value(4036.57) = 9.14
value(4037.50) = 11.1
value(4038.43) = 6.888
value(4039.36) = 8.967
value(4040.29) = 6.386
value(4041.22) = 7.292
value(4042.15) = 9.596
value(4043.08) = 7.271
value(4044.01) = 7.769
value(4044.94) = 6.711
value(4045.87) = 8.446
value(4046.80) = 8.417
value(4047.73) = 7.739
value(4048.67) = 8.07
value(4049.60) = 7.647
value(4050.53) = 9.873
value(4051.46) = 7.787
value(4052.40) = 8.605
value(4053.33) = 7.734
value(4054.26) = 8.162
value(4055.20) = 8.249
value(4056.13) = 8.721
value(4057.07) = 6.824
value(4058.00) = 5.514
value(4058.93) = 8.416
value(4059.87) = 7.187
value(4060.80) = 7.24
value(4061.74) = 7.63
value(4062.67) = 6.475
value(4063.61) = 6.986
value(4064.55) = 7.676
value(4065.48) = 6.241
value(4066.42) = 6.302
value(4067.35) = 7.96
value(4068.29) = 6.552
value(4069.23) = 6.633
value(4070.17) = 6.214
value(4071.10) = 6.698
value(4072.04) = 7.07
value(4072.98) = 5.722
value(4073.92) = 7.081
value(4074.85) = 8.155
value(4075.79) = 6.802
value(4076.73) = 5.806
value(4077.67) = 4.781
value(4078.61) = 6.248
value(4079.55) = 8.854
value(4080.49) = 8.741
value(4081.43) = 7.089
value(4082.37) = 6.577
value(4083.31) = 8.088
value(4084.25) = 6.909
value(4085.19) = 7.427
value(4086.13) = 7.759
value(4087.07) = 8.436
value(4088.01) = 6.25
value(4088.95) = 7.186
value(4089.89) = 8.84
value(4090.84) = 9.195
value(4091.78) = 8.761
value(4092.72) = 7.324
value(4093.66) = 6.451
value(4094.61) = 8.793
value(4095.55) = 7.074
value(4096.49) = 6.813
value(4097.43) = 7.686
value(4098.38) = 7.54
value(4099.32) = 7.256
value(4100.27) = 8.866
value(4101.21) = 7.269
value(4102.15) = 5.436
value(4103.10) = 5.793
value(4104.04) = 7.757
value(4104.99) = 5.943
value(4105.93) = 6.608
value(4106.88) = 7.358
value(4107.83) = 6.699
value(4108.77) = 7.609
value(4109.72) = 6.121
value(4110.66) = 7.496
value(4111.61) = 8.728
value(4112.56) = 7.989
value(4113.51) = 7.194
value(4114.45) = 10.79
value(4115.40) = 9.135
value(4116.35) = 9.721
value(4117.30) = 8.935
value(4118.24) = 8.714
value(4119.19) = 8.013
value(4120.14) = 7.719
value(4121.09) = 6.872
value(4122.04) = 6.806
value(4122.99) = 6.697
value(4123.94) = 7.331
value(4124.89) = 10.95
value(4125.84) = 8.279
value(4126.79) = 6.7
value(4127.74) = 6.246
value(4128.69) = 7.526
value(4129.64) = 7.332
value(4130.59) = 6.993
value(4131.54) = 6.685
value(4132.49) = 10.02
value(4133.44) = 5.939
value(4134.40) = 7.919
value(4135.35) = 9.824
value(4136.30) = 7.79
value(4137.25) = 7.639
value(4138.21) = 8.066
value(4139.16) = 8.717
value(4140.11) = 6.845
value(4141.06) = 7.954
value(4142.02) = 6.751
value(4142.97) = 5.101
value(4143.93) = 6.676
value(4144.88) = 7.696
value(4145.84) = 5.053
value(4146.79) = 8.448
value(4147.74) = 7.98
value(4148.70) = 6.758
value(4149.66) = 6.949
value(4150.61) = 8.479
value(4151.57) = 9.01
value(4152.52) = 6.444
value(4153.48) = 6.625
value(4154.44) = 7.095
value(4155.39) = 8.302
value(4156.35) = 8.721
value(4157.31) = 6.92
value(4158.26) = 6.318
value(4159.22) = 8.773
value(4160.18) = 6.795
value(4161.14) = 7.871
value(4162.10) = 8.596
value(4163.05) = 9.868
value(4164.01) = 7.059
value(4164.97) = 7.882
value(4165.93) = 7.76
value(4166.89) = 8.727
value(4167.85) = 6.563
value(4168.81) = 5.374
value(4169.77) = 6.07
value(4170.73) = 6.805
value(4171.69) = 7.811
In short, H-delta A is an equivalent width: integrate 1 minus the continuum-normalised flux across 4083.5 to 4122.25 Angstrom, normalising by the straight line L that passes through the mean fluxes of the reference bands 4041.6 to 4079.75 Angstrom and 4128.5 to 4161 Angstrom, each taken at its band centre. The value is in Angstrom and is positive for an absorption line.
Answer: -1.2 Angstrom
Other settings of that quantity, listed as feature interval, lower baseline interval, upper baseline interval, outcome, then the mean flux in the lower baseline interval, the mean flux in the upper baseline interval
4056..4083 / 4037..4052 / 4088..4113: 2.9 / 8.13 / 7.38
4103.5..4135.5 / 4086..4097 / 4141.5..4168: -0.6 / 7.74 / 7.48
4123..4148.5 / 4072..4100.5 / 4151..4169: 0.1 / 7.4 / 7.66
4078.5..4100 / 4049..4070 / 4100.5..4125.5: -0.2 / 7.46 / 7.7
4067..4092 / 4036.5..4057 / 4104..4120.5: 2.5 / 8.16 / 7.92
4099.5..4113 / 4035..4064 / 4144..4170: 1.0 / 7.92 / 7.49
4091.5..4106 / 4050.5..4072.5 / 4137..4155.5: 0.2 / 7.31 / 7.31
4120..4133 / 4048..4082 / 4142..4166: -0.3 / 7.27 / 7.47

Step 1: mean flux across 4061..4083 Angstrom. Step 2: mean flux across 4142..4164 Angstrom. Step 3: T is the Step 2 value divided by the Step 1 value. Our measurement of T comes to 1.08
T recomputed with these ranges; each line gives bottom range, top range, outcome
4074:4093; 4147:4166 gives 1.04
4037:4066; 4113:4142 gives 1.02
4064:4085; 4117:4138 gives 1.12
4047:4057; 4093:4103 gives 0.89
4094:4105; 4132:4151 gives 1.04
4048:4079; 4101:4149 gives 1.05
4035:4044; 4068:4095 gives 0.87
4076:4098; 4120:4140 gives 1.04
